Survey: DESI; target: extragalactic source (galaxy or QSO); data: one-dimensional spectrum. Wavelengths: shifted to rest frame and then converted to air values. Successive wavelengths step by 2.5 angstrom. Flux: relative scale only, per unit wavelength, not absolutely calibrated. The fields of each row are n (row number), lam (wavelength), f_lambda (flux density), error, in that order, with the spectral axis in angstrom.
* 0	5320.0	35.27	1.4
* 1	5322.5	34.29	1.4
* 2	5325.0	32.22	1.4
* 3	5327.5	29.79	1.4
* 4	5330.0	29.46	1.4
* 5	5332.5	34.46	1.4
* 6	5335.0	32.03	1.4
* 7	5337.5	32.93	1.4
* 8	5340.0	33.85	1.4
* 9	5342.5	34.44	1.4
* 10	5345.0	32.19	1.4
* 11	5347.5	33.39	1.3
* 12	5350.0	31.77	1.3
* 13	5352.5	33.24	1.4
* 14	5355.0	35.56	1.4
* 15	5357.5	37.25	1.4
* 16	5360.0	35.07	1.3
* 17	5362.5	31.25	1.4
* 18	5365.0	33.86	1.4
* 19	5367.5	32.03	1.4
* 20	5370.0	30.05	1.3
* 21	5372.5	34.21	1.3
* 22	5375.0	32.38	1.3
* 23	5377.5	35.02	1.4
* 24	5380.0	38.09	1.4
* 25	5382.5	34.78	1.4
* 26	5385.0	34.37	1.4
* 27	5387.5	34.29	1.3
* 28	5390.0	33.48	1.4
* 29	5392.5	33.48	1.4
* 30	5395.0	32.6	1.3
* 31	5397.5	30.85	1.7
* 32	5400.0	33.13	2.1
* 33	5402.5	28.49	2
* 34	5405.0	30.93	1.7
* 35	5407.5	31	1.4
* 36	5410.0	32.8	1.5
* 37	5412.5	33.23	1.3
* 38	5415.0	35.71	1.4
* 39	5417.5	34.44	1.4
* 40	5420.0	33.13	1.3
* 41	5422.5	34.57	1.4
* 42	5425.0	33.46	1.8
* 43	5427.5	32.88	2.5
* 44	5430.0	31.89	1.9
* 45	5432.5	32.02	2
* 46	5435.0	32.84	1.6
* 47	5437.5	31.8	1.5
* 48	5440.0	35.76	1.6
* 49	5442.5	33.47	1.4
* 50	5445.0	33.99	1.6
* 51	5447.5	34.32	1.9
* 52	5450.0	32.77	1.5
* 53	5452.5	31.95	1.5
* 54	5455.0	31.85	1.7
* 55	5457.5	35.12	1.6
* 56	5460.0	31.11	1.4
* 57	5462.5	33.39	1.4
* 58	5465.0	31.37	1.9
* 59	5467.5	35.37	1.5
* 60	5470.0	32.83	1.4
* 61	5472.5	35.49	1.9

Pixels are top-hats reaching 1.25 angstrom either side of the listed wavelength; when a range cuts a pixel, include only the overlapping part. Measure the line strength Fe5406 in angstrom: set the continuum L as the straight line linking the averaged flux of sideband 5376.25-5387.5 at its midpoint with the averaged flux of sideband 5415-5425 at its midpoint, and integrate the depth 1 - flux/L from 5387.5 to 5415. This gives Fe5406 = 2.0 angstrom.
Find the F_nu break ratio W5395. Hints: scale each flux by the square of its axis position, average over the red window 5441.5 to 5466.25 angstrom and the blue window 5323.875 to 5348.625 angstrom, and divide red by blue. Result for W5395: 1.1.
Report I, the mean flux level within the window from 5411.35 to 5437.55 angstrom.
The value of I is 33.3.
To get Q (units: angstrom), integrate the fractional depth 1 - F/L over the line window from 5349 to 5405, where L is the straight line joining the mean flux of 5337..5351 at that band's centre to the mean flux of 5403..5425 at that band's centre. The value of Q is -0.5 angstrom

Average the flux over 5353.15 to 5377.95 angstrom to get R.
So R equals 33.6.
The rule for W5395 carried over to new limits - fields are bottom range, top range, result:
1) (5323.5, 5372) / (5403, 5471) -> 1.04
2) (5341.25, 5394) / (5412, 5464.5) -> 1.01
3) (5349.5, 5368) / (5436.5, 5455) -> 1.02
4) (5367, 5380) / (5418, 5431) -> 1.02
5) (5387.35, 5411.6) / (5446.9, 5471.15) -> 1.05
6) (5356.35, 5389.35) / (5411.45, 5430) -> 1.01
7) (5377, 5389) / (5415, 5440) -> 0.96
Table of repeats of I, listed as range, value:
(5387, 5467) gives 32.9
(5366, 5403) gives 33.2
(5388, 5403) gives 32.3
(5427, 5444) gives 33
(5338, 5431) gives 33.3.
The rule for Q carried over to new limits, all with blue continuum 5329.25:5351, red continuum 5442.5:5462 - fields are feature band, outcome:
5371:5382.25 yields -0.65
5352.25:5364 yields -0.61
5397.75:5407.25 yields 0.60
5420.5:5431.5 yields -0.06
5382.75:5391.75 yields -0.32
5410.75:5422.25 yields -0.39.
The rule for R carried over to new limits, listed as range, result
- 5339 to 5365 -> 33.8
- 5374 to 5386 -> 35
